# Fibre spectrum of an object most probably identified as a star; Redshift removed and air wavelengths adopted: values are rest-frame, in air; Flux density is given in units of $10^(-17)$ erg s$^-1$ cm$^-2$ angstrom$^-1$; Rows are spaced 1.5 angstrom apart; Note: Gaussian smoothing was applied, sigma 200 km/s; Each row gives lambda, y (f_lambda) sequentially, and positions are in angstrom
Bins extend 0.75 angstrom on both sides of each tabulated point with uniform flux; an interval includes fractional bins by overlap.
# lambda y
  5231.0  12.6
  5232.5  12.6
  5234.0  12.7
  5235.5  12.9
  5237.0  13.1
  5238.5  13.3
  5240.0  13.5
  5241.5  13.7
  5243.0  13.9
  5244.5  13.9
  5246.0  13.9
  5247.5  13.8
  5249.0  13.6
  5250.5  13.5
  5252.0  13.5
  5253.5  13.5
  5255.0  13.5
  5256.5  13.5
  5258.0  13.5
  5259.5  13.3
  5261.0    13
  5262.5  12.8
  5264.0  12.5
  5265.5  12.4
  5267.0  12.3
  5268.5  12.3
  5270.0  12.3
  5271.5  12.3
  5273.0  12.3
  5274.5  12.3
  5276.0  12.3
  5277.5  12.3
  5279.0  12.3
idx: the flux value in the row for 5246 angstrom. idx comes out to 13.9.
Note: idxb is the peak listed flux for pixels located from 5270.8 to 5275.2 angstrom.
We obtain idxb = 12.3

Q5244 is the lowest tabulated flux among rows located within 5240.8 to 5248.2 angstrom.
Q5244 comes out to 13.7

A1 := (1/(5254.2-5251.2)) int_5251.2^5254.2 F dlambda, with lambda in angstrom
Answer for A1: 13.5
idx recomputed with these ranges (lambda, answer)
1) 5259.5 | 13.3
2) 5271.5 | 12.3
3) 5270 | 12.3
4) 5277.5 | 12.3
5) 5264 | 12.5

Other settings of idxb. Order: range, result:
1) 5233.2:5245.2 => 13.9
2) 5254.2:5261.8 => 13.5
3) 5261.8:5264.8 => 12.8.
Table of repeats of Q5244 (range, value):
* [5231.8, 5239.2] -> 12.6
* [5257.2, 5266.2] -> 12.4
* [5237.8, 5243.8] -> 13.3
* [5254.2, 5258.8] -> 13.5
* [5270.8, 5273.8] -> 12.3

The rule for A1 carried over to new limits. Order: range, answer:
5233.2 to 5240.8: 13.1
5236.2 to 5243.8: 13.5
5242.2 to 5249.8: 13.8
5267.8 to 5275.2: 12.3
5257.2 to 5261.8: 13.3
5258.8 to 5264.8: 12.9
